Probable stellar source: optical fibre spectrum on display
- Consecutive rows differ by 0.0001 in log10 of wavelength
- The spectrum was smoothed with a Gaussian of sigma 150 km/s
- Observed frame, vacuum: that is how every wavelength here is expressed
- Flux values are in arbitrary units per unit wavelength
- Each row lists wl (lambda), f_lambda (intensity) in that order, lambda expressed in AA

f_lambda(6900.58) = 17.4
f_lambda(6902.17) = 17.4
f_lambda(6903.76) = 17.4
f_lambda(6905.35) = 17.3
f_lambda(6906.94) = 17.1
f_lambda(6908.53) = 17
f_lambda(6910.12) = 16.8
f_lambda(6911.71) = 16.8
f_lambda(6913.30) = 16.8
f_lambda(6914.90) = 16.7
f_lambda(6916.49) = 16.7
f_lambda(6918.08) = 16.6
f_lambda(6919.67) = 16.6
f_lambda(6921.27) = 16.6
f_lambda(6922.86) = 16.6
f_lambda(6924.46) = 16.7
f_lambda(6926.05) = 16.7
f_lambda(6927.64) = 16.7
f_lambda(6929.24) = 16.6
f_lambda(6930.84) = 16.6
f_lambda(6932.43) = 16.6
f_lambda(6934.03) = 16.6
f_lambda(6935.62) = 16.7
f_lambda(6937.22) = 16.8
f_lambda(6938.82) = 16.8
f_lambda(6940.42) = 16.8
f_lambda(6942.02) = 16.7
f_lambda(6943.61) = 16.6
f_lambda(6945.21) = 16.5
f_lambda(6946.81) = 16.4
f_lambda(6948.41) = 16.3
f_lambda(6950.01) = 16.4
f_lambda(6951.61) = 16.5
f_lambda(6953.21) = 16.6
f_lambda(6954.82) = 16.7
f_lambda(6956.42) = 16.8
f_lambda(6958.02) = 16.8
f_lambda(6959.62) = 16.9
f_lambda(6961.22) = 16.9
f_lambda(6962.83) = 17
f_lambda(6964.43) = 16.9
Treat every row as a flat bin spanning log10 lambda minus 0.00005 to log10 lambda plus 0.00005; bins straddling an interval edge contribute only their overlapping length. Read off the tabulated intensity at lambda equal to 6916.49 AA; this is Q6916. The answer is 16.7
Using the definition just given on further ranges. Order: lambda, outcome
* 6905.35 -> 17.3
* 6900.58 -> 17.4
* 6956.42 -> 16.8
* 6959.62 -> 16.9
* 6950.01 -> 16.4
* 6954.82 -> 16.7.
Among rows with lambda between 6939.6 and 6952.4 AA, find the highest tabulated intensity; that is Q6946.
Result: 16.8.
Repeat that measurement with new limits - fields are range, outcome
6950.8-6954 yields 16.6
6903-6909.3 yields 17.4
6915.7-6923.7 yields 16.7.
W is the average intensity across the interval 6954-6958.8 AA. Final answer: 16.7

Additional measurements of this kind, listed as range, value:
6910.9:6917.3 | 16.8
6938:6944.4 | 16.7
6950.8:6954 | 16.6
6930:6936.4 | 16.6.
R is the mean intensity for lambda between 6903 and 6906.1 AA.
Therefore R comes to 17.3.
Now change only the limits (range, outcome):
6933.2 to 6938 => 16.7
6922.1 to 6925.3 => 16.6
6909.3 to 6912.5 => 16.8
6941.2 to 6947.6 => 16.6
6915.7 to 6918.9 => 16.7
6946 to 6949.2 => 16.3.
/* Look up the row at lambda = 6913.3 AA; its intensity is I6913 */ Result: 16.8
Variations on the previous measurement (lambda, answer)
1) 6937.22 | 16.8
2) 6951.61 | 16.5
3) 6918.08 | 16.6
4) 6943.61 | 16.6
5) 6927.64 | 16.7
